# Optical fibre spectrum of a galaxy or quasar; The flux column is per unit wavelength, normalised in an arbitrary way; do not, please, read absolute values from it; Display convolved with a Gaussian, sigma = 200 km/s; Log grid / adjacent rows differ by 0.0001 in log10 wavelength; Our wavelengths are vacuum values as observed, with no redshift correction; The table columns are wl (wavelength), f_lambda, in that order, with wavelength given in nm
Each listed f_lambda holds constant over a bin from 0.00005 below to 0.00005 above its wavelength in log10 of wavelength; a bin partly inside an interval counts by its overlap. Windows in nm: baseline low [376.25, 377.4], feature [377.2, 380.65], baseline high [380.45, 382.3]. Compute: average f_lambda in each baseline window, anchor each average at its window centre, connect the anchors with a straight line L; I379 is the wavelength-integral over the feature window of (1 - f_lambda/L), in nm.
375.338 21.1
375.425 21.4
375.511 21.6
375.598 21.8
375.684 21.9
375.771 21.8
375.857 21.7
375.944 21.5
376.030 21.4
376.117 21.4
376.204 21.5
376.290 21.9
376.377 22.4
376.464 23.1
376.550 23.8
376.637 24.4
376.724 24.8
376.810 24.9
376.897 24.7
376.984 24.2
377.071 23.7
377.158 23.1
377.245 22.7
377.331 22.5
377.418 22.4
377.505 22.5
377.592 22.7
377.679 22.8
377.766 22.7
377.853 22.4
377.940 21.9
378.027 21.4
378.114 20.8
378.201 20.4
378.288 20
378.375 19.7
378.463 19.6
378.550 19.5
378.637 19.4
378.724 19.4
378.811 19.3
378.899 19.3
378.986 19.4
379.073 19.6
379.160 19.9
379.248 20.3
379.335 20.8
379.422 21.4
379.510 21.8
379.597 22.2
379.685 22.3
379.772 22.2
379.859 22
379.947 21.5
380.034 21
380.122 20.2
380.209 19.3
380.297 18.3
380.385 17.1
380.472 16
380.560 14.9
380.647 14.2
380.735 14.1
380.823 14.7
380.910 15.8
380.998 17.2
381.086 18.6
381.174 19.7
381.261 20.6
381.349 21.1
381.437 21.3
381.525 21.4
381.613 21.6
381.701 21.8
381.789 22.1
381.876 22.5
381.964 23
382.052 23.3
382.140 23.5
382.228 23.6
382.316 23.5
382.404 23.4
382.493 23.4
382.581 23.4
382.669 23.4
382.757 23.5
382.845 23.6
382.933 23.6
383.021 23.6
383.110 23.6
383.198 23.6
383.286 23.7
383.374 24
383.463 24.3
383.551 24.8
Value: 0.21 nm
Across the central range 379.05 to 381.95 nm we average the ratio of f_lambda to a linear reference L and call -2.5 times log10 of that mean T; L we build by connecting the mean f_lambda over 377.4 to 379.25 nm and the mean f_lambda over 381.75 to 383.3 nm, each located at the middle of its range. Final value 0.12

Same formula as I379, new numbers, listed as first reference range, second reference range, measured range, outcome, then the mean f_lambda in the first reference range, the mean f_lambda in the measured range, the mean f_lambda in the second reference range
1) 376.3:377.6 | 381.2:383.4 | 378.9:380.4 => 0.17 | 23.4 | 20.6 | 22.9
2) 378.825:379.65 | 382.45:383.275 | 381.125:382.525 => 0.03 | 20.5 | 22.2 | 23.5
